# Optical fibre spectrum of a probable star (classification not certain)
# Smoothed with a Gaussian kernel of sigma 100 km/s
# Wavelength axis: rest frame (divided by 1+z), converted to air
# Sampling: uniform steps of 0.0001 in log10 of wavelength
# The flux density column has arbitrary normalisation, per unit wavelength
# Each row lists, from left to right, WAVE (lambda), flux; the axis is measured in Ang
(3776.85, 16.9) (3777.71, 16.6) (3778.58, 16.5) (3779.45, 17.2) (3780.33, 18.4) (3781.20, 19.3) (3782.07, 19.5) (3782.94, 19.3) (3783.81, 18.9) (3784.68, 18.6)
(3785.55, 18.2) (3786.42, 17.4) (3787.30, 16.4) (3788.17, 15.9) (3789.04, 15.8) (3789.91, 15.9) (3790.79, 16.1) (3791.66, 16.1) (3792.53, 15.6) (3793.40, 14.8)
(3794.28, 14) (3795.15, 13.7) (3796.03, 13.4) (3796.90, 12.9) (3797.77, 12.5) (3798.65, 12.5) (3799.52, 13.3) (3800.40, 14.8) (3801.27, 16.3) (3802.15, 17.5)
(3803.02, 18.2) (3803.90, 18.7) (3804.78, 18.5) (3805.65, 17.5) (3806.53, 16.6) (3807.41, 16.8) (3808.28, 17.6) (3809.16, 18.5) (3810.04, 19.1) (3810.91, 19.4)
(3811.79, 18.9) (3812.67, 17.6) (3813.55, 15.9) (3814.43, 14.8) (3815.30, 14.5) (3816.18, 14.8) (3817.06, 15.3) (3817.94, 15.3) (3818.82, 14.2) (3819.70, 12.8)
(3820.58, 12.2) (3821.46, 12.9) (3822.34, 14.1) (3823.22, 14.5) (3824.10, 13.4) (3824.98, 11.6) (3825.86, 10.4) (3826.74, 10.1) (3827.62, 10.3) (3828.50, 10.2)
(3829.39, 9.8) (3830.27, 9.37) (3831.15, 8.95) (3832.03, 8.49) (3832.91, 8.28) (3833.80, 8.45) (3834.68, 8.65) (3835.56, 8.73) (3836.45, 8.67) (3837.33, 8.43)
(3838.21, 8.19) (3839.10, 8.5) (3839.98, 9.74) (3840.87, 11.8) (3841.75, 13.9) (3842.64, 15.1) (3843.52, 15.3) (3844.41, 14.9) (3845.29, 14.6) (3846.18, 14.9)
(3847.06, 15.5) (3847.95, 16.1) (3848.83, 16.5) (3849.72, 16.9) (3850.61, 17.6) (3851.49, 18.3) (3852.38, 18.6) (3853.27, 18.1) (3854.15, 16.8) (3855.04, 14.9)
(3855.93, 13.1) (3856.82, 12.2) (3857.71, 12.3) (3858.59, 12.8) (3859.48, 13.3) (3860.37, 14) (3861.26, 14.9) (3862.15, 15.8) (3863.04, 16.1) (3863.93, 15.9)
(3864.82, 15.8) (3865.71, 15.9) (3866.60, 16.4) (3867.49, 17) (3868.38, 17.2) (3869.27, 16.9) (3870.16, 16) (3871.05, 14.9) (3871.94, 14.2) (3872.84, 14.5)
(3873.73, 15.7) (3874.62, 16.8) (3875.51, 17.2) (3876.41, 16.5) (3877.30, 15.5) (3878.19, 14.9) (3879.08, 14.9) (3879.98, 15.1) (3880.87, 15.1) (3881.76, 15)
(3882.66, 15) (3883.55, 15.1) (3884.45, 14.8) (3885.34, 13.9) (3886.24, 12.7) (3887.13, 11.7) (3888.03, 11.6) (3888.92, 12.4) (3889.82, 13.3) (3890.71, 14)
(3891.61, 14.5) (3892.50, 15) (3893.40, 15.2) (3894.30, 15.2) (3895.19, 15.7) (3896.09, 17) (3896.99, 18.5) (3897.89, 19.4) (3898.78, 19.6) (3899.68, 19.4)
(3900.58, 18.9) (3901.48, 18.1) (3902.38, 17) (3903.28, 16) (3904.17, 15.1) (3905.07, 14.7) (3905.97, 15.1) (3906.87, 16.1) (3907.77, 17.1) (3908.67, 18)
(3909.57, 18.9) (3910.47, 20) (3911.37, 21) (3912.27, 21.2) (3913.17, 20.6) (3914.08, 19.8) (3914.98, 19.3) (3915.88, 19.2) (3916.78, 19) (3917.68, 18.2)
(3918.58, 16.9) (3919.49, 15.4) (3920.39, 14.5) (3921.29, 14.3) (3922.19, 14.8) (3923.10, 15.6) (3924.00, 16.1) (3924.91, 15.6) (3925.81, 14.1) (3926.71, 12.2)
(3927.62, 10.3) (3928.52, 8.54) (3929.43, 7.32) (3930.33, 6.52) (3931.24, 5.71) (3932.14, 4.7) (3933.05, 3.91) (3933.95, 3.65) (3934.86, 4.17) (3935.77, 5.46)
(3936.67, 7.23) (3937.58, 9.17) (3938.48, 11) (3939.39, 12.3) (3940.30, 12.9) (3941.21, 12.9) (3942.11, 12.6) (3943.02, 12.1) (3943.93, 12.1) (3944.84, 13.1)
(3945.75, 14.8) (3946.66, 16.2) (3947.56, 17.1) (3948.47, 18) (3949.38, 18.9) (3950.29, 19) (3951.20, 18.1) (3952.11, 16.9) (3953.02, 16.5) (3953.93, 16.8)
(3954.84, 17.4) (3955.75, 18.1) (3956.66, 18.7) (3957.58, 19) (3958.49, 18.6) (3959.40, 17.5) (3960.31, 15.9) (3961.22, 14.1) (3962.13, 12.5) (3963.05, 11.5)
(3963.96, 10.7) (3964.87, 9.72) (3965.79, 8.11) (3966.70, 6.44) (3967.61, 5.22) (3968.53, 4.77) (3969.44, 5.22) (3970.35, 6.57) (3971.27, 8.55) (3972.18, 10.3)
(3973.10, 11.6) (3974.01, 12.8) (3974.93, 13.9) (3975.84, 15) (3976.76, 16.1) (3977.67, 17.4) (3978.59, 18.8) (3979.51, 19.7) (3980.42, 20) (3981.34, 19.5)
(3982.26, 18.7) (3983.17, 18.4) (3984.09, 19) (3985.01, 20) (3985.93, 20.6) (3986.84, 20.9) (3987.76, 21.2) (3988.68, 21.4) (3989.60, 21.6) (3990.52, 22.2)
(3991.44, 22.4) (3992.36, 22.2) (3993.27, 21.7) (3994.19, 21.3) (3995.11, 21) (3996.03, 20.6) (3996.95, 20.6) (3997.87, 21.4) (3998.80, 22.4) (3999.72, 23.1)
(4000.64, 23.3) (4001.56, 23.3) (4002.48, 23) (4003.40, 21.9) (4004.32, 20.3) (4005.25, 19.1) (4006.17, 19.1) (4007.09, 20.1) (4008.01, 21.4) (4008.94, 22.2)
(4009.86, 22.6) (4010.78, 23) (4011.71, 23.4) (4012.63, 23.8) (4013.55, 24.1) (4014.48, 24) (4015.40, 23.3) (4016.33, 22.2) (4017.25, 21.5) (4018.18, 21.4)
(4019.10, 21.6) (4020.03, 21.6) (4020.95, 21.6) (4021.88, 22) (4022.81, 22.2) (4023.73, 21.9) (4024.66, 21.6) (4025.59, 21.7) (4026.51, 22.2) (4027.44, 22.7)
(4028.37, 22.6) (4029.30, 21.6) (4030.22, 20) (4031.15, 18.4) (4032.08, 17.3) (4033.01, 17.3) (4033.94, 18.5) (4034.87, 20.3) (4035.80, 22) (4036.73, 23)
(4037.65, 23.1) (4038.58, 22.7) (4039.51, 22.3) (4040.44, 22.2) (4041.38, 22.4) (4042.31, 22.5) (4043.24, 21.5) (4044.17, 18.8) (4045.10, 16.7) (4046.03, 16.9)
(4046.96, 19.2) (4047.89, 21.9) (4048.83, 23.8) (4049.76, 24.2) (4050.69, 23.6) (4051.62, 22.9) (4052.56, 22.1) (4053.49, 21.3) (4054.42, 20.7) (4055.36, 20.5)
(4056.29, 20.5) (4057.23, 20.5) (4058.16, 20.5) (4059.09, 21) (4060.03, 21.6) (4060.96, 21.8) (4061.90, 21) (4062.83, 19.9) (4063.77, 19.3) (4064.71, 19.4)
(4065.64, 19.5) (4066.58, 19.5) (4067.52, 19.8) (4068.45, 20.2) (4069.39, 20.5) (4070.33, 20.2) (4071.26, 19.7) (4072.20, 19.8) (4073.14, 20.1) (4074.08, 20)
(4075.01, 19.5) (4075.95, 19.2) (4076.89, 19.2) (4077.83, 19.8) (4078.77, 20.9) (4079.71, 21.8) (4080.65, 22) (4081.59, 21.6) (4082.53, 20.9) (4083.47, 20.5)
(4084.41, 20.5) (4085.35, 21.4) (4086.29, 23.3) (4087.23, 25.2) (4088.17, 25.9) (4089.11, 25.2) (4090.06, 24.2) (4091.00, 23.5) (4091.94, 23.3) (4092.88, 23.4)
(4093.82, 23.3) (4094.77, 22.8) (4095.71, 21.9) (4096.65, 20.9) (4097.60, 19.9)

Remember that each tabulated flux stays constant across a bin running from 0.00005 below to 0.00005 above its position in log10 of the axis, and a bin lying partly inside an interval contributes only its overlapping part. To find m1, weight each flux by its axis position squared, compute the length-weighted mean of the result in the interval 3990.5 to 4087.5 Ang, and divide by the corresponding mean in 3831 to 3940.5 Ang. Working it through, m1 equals 1.61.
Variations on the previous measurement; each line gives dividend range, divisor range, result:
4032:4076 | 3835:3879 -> 1.56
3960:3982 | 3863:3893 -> 0.86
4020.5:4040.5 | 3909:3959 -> 1.56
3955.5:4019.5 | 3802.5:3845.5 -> 1.49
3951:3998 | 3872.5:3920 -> 1.03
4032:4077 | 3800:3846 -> 1.72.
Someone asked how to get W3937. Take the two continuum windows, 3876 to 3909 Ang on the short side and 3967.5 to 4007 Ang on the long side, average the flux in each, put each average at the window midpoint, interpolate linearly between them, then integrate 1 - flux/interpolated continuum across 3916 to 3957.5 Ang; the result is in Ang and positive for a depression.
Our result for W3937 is 8.97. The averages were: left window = 15.6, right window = 18.2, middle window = 13.2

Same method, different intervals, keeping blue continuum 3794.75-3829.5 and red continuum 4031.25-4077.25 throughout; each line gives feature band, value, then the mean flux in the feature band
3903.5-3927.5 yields 0.5 Ang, 16.9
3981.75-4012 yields -3.2 Ang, 21.3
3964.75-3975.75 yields 5.8 Ang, 8.78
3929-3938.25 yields 6.2 Ang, 5.91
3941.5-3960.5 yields 1.7 Ang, 16.5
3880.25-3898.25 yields 2.1 Ang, 14.7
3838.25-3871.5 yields 1.8 Ang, 15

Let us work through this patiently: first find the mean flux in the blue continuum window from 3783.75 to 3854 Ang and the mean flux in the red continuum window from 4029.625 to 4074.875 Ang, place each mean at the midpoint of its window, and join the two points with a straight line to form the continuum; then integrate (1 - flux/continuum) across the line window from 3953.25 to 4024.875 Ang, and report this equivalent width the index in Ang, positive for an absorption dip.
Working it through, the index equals 2.27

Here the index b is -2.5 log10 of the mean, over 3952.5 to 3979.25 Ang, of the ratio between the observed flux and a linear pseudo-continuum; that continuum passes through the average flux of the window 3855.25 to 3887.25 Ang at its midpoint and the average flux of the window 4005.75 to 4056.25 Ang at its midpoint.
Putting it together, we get 0.395 mag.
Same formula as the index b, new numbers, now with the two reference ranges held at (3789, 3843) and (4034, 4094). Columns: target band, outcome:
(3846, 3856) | -0.13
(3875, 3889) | 0.08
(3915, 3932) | 0.24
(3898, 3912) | -0.09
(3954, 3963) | 0.09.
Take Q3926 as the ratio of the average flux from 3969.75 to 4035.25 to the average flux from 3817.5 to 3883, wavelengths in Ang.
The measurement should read 1.5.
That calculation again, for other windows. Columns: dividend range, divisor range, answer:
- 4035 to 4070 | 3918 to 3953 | 1.71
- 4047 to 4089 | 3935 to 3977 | 1.62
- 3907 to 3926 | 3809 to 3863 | 1.31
